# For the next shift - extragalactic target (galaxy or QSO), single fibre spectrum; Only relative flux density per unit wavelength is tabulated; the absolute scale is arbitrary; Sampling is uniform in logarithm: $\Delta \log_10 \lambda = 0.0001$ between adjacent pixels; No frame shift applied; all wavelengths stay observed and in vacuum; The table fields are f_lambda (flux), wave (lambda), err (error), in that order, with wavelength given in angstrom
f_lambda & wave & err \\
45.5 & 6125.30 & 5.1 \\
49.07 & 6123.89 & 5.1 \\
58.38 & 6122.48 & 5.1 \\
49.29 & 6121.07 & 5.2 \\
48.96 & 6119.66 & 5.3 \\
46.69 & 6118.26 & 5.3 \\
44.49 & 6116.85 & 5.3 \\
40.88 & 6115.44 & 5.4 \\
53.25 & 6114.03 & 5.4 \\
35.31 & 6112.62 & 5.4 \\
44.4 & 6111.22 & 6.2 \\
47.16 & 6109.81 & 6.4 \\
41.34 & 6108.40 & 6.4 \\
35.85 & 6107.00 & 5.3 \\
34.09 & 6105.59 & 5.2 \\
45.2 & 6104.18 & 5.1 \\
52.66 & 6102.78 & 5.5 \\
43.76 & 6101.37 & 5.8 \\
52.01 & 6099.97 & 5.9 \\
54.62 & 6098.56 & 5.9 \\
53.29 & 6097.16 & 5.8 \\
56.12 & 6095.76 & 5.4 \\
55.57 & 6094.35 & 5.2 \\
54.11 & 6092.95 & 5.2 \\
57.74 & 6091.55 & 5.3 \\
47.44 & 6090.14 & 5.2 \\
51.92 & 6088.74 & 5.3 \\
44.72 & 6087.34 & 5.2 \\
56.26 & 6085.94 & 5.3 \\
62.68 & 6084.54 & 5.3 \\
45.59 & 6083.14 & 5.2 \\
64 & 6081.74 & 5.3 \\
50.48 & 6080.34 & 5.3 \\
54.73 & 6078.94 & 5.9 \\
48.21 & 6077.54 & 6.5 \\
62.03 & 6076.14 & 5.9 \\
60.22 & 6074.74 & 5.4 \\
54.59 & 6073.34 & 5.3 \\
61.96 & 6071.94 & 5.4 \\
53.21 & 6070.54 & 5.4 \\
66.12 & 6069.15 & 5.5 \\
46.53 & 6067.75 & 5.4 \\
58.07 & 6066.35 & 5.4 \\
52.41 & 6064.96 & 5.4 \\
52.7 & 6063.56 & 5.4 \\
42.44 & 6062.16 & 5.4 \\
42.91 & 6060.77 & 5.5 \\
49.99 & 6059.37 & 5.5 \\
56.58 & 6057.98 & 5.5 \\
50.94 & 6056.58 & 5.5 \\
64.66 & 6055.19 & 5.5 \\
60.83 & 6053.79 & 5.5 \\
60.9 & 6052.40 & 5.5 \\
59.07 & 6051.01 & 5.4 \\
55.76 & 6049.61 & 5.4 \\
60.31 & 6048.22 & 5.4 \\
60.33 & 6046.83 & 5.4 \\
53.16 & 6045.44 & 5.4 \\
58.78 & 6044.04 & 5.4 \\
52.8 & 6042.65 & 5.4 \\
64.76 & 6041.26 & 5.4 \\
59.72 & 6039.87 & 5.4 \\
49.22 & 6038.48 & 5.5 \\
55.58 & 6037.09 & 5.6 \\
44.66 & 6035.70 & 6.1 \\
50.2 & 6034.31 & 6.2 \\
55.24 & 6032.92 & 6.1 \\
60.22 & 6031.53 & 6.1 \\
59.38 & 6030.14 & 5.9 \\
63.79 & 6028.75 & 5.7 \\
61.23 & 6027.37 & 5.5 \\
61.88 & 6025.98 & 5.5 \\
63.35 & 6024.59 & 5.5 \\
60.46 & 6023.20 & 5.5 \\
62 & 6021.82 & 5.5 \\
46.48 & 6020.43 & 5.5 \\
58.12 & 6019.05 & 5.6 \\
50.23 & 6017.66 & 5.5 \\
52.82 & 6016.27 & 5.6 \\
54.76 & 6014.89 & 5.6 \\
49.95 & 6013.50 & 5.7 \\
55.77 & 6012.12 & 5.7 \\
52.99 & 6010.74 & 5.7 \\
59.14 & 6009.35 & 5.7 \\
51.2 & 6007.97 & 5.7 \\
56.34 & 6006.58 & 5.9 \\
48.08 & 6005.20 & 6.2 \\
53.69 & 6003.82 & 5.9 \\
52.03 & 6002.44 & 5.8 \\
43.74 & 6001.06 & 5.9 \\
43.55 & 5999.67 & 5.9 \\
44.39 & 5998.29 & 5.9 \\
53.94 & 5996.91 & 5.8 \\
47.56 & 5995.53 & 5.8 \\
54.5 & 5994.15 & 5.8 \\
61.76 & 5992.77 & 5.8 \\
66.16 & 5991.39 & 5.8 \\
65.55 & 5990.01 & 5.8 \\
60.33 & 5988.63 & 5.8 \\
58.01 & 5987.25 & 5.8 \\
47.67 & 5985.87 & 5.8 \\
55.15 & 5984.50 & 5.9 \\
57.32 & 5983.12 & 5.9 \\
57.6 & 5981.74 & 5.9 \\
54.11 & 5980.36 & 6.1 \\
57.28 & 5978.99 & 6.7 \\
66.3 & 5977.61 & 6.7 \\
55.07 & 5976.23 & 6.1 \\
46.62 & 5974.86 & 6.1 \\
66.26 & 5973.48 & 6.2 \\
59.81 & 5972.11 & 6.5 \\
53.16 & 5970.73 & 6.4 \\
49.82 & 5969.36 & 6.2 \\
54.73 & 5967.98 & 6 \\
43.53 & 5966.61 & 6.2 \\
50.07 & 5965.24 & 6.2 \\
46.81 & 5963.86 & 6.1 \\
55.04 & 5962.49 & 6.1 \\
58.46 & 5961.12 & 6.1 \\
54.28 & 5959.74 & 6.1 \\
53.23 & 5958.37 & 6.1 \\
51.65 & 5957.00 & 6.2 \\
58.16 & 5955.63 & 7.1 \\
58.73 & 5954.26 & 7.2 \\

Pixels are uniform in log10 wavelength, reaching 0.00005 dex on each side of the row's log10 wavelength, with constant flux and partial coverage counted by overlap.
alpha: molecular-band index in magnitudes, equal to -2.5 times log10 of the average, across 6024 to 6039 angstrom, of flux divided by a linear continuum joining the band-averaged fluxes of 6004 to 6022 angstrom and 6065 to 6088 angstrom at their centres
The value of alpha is -0.055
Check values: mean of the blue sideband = 53.4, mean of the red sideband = 55.5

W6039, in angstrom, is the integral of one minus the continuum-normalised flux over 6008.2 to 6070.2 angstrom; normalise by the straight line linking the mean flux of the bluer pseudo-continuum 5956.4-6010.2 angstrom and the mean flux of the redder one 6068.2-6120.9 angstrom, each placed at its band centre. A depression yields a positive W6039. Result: -3.9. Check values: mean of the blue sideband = 54.2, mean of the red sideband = 50.8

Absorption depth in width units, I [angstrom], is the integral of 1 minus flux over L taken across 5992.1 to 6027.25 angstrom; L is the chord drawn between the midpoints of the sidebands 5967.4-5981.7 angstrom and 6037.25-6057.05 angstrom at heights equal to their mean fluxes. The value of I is 2.14 angstrom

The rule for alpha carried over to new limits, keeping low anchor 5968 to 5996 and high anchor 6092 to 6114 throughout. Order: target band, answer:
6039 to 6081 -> -0.10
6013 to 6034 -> -0.07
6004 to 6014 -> 0.03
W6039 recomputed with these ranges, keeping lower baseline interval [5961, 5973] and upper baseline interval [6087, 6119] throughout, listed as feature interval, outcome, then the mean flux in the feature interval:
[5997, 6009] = 0.3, 49.7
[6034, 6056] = -3.3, 57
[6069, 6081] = -2.0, 56.4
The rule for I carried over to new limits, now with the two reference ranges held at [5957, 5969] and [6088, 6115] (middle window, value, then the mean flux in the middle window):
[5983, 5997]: -1.6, 57.2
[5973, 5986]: -1.3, 56.6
